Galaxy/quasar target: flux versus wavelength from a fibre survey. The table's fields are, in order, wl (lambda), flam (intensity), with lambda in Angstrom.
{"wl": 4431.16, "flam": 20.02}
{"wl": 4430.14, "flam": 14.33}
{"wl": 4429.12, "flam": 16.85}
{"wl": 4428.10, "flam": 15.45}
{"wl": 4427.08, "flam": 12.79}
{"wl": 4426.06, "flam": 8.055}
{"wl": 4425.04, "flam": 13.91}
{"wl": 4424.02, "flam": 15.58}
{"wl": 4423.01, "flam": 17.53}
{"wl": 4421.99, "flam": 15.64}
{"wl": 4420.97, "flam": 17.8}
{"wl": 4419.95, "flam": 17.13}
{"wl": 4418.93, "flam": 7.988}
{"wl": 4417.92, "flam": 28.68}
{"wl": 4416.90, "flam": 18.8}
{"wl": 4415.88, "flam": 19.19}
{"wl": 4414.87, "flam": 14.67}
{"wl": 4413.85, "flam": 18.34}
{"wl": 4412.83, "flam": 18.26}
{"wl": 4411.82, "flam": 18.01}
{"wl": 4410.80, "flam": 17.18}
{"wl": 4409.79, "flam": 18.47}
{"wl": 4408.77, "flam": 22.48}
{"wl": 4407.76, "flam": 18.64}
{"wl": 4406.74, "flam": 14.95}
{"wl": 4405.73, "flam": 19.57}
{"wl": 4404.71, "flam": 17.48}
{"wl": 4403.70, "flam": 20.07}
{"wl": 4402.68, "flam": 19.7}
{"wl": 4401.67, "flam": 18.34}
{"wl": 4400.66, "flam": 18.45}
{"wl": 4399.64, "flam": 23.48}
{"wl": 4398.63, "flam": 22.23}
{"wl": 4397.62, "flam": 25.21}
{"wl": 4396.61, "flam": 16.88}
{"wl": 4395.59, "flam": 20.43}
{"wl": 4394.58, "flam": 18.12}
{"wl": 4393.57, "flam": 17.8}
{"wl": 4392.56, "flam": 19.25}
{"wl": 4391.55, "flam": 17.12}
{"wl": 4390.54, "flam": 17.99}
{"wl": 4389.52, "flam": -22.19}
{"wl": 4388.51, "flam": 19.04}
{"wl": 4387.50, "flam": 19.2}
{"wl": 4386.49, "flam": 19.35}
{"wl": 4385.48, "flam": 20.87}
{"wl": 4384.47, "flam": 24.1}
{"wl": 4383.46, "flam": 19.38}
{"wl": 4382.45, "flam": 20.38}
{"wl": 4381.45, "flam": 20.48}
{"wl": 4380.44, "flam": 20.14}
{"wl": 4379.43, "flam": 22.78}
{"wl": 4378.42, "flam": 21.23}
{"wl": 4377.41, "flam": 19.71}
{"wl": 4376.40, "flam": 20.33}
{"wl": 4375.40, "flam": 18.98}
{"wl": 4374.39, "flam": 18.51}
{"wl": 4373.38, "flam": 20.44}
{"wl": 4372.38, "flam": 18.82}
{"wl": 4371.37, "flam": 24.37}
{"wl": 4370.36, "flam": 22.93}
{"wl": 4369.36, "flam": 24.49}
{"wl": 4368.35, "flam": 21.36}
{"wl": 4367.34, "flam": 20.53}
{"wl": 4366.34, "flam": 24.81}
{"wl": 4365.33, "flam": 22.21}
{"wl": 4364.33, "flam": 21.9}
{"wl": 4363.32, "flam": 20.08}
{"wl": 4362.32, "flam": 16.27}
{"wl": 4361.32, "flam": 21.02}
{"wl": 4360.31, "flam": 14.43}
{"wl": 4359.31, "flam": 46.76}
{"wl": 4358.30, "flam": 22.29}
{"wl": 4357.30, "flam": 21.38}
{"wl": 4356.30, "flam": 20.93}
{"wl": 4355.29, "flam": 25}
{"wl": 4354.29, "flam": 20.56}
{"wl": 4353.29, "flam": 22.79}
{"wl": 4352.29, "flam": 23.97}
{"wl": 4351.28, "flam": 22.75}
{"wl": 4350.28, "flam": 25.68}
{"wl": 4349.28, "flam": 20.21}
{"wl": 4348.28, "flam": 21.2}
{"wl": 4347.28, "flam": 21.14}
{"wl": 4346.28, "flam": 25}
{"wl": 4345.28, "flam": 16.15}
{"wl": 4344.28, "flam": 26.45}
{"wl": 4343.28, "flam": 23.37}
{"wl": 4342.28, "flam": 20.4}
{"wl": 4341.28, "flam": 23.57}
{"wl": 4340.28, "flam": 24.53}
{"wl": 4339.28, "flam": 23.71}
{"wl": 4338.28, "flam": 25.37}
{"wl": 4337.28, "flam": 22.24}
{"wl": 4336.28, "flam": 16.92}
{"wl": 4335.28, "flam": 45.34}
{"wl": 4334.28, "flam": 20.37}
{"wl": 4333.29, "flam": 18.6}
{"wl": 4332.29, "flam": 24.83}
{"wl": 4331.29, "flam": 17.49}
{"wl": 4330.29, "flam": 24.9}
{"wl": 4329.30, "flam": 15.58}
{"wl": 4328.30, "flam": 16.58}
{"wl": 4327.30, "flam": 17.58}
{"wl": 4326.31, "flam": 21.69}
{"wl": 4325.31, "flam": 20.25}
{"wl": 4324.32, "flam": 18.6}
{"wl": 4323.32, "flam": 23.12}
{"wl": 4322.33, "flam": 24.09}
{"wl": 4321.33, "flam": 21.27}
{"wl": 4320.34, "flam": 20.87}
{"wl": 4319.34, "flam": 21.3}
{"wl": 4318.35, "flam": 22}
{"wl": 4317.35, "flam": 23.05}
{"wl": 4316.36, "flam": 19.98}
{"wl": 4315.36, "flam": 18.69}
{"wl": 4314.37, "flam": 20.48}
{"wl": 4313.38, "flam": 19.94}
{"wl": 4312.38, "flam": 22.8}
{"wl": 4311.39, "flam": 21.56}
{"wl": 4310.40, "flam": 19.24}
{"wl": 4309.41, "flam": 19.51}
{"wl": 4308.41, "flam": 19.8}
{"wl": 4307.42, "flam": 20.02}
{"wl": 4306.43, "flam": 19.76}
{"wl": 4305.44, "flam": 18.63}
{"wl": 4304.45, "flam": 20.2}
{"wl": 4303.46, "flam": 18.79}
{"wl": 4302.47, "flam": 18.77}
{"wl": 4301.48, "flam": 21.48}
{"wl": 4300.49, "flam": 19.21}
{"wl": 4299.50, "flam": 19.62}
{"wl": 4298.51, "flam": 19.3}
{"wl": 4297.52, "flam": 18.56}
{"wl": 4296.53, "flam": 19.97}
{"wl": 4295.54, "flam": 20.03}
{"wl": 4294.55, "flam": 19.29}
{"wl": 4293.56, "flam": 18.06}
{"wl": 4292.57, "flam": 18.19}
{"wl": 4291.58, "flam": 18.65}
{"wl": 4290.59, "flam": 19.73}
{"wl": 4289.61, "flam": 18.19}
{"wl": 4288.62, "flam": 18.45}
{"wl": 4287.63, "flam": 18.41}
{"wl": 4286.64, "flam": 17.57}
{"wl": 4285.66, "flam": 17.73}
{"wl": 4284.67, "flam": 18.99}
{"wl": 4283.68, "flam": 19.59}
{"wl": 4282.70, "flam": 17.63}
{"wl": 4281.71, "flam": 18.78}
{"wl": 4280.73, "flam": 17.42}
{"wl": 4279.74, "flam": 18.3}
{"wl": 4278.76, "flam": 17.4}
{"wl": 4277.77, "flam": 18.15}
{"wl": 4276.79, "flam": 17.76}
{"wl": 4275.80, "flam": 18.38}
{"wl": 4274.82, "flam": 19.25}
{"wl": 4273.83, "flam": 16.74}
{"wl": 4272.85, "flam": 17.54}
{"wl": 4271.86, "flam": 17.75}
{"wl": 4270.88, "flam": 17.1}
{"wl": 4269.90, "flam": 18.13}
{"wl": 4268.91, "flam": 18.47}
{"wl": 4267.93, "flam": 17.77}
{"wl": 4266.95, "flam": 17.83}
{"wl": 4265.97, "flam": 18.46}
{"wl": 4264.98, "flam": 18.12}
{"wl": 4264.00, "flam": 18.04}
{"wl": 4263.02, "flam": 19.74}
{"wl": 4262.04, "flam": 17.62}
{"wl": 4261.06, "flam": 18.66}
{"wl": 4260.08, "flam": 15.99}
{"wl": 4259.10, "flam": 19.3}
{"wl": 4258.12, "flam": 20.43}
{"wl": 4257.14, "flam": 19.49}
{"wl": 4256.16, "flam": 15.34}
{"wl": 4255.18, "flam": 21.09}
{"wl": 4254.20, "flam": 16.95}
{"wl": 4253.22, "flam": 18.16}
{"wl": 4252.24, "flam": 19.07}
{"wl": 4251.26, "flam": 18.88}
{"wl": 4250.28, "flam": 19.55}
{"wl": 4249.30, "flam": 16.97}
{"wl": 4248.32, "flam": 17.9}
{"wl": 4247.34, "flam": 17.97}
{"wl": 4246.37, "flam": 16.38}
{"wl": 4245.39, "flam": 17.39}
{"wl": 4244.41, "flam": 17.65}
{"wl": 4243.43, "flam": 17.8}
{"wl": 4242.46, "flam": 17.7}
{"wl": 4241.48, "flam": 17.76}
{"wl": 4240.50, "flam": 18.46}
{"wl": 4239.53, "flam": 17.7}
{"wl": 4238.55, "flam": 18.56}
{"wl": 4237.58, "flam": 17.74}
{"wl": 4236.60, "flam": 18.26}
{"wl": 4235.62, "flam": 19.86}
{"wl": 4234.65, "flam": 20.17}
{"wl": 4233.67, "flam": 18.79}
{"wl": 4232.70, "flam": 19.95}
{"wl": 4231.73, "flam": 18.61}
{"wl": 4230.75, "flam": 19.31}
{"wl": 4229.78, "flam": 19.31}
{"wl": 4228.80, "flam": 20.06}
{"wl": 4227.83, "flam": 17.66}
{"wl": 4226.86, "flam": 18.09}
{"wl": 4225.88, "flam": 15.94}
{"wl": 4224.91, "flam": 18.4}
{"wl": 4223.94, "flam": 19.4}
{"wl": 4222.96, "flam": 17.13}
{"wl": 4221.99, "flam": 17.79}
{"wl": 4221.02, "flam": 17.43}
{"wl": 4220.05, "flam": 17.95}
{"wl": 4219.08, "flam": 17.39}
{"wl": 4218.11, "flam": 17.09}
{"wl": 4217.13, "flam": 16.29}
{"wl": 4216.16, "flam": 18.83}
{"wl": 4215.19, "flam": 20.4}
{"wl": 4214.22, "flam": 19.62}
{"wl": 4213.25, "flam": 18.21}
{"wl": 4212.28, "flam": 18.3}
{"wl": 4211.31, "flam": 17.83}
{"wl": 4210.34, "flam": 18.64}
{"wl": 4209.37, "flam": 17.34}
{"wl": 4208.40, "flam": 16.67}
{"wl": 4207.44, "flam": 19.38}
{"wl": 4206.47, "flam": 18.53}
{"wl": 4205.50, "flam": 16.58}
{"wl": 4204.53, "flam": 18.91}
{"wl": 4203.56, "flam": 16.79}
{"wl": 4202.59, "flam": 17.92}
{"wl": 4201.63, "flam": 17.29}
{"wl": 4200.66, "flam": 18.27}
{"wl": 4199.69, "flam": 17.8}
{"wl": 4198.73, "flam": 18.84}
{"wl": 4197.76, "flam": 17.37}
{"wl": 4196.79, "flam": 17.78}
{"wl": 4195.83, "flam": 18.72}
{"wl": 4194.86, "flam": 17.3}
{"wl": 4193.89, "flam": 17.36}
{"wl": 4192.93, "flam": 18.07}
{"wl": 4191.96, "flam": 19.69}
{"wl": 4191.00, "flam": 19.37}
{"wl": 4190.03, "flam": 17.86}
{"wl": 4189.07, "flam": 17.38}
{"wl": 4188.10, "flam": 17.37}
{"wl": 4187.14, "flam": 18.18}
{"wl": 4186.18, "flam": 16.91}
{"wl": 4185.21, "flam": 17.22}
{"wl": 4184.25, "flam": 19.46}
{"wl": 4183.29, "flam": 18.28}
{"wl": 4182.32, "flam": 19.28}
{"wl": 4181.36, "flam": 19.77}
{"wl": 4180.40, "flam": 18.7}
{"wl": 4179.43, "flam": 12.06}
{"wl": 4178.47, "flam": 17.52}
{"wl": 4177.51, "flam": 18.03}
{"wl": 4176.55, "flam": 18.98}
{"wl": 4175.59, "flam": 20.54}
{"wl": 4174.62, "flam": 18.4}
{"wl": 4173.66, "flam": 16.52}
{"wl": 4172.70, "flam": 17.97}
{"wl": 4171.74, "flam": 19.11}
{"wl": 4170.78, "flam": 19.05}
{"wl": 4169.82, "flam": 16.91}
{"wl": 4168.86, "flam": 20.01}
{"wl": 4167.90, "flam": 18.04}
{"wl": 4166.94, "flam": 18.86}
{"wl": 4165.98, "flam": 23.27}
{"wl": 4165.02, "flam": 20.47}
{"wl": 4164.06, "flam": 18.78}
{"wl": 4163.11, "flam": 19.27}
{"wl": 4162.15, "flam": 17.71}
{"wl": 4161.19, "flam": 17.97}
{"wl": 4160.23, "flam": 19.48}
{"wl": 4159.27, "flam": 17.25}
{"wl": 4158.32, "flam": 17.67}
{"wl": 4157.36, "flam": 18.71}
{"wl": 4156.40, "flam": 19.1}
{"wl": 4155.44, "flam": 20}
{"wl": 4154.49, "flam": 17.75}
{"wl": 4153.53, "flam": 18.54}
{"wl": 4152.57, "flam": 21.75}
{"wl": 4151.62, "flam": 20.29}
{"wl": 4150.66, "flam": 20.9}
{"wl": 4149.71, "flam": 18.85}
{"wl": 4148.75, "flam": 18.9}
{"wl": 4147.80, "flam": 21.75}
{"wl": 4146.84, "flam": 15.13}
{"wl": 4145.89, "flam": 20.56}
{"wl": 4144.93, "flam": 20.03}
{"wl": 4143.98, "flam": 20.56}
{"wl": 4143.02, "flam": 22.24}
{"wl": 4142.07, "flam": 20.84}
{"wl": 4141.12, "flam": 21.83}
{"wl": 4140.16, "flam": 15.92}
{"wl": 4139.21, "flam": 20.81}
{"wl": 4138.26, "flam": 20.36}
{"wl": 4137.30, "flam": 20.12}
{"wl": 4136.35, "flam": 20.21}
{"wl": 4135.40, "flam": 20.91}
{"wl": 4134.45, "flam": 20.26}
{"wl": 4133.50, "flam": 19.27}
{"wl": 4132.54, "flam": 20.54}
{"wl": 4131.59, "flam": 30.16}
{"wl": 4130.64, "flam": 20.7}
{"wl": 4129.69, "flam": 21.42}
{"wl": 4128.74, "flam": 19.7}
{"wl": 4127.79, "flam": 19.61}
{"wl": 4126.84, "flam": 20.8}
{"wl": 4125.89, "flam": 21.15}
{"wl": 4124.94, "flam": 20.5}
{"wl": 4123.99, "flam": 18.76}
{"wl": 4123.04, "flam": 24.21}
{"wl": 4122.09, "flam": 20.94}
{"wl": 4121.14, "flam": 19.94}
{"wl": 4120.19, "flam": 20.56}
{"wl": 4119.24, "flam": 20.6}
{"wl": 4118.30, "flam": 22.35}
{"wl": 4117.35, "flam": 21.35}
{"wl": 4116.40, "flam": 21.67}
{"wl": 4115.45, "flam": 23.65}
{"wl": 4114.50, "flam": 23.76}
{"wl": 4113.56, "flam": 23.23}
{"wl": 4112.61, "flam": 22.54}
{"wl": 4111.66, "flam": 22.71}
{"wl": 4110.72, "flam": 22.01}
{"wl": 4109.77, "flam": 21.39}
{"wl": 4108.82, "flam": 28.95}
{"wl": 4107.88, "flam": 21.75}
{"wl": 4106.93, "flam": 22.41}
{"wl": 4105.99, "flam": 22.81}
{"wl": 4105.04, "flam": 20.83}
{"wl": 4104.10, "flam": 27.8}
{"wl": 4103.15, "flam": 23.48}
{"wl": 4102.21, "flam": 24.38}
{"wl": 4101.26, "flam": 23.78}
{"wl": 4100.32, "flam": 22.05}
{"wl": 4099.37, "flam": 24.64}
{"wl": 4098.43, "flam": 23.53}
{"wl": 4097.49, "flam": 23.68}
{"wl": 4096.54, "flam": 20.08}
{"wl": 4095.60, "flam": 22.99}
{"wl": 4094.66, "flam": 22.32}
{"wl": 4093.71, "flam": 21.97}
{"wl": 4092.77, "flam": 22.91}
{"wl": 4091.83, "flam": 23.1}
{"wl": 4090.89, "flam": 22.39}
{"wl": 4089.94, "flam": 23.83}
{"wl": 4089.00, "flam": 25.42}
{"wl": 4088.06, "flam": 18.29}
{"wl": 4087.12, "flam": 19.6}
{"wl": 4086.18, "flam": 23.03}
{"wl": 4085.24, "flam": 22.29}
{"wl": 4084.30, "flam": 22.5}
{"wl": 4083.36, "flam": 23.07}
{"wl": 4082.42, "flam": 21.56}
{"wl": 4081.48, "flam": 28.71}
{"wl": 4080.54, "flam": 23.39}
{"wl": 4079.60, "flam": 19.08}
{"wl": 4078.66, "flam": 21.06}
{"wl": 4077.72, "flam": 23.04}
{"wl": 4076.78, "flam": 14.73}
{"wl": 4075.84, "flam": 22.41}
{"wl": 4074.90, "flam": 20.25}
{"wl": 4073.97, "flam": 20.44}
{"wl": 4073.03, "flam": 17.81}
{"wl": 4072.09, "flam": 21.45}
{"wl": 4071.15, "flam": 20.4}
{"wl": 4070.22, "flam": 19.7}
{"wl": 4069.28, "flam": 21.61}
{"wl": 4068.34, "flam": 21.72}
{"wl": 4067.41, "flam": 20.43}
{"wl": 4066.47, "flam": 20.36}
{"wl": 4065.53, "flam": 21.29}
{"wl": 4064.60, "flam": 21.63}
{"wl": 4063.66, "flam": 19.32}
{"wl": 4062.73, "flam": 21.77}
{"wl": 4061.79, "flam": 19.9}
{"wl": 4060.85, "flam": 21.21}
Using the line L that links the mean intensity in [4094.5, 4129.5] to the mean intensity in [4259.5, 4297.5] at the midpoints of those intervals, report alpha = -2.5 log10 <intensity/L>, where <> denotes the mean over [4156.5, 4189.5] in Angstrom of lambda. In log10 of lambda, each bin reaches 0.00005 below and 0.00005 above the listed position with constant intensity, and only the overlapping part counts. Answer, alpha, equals 0.14 mag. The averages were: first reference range 22.3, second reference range 18.3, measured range 18.4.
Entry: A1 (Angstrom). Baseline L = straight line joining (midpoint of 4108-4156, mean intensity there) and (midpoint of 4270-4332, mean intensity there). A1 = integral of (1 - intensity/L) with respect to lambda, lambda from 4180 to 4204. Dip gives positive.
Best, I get 2.7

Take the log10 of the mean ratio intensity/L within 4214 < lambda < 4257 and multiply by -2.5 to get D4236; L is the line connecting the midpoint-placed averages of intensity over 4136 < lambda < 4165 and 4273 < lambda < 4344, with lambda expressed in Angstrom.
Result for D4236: 0.09 mag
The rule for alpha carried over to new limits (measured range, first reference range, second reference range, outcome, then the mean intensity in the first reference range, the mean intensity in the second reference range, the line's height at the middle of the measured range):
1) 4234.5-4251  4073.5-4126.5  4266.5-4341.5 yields 0.15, 22.3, 20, 20.7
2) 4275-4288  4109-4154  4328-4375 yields 0.21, 21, 22.5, 22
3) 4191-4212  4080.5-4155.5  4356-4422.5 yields 0.17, 21.7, 19.5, 21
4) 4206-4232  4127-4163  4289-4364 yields 0.13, 19.9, 21.3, 20.5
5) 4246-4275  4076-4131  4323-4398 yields 0.18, 22.2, 21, 21.5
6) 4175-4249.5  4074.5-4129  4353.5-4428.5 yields 0.16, 22.2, 19.1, 21.1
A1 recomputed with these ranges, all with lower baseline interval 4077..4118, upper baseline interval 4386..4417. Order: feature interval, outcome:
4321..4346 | -4.5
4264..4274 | 1.0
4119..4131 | 0.9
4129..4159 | 2.5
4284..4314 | 0.0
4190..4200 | 1.4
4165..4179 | 1.8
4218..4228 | 1.4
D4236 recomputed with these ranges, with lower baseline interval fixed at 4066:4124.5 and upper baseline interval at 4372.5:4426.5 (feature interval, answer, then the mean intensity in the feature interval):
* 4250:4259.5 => 0.07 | 18.8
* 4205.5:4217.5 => 0.13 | 18.3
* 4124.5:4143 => 0.04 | 20.8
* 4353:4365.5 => -0.22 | 22.8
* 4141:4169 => 0.10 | 19.5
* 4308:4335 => -0.09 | 20.7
